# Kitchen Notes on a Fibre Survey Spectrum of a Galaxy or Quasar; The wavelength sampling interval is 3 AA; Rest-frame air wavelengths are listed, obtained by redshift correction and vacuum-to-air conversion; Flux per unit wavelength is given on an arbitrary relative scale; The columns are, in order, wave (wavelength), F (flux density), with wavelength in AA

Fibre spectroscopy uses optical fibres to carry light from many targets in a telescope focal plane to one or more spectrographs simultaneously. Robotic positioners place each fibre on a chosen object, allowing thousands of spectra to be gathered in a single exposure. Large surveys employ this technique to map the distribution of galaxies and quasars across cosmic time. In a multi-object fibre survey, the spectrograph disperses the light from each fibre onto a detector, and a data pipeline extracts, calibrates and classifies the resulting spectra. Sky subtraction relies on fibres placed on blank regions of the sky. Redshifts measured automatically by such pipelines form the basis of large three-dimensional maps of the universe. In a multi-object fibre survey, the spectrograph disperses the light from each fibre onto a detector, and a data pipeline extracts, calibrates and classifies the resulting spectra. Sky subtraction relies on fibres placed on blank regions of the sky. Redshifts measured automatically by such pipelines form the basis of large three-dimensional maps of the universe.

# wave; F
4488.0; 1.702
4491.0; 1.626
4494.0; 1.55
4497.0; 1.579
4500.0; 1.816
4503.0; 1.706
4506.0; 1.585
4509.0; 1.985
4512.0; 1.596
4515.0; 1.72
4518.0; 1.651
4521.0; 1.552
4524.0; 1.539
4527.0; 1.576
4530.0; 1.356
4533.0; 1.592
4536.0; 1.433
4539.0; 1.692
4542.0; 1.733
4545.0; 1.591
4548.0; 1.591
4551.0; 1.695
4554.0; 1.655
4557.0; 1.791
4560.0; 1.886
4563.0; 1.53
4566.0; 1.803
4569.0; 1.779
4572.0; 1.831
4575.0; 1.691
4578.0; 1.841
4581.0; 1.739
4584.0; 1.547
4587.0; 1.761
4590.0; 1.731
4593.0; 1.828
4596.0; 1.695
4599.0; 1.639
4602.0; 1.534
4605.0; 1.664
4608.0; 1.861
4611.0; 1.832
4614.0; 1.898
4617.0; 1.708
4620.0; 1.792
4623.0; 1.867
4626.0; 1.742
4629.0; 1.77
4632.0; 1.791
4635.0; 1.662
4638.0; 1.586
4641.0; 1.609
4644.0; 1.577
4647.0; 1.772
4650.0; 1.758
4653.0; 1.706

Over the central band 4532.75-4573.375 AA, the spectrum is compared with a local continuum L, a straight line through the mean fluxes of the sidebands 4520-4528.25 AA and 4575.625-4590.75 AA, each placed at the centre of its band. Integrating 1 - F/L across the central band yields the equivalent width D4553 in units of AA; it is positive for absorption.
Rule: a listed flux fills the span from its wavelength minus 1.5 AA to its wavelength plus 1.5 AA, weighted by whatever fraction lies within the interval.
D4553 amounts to -1.3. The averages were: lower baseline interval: 1.56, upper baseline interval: 1.72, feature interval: 1.69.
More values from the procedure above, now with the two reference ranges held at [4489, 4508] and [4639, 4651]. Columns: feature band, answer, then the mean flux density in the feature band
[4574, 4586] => -0.3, 1.71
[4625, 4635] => -0.5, 1.75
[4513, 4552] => 1.5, 1.59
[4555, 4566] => -0.5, 1.74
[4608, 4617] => -0.9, 1.84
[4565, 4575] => -0.7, 1.79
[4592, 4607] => -0.1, 1.67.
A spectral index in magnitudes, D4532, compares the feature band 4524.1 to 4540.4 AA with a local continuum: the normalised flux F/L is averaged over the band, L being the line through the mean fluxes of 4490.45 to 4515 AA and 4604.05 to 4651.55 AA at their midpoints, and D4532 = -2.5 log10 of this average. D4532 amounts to 0.11 mag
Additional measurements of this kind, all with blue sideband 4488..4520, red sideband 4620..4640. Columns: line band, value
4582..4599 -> 0.01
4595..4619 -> 0.00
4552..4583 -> -0.03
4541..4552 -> 0.03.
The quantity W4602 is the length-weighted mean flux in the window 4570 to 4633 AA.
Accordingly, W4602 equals 1.75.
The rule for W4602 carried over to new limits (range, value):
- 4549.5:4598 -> 1.74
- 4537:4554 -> 1.65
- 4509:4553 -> 1.61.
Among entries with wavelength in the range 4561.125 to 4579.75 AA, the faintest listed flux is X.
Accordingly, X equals 1.53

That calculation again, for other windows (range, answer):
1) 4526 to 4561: 1.356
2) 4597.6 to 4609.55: 1.534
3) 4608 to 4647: 1.577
